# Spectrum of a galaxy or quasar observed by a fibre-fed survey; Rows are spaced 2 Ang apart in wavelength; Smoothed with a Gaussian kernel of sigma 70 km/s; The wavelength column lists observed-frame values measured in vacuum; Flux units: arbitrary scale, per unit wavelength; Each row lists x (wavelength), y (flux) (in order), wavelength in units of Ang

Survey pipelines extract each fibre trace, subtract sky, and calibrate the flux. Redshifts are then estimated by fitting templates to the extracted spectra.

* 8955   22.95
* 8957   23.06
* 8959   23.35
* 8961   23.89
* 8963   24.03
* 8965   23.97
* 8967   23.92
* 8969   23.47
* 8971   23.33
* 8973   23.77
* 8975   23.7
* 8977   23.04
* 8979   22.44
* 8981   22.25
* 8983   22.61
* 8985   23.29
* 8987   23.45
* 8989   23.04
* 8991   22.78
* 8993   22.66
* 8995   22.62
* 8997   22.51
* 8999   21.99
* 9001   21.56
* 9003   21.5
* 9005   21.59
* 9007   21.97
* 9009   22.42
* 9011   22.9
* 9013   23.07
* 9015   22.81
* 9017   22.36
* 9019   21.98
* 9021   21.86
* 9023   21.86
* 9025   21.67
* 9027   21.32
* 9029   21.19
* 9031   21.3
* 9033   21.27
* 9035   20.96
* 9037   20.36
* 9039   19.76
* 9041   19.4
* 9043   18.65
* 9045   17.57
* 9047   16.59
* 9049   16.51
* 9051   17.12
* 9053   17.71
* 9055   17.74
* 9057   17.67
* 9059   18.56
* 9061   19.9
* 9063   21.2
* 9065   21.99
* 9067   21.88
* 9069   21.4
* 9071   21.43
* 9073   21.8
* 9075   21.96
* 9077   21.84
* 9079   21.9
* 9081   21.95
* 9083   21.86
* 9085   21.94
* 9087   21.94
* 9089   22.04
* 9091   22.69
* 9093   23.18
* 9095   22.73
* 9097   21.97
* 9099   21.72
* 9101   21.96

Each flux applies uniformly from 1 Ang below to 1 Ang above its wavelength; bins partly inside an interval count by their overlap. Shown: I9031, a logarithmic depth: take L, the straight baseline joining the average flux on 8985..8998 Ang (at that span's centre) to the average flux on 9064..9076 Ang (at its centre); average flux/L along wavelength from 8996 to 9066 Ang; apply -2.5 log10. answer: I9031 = 0.090 mag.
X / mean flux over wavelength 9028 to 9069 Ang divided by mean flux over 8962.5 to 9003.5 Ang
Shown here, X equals 0.85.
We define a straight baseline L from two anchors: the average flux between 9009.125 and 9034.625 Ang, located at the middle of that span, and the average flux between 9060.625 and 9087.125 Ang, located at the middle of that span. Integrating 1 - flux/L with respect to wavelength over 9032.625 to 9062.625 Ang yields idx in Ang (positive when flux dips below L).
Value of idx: 4.4 Ang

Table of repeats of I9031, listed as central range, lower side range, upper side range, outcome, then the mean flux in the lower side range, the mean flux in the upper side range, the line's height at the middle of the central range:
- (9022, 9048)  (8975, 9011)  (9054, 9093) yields 0.09 mag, 22.5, 21.2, 21.8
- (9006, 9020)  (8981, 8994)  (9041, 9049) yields -0.10 mag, 22.9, 17.7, 20.6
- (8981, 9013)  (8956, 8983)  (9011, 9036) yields 0.01 mag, 23.4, 21.8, 22.6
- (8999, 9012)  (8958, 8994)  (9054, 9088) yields 0.03 mag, 23.3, 21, 22.6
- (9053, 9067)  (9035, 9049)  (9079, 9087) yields 0.03 mag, 18.7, 21.9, 20.1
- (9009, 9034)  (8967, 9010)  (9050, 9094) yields 0.00 mag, 22.7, 20.9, 22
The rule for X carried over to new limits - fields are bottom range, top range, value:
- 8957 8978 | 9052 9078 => 0.86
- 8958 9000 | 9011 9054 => 0.88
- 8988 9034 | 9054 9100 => 0.97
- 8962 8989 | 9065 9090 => 0.94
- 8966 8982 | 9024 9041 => 0.90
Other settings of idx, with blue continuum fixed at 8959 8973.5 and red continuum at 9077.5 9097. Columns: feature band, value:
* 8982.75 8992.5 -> 0.18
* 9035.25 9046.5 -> 1.80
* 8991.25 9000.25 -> 0.36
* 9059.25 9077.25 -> 0.89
